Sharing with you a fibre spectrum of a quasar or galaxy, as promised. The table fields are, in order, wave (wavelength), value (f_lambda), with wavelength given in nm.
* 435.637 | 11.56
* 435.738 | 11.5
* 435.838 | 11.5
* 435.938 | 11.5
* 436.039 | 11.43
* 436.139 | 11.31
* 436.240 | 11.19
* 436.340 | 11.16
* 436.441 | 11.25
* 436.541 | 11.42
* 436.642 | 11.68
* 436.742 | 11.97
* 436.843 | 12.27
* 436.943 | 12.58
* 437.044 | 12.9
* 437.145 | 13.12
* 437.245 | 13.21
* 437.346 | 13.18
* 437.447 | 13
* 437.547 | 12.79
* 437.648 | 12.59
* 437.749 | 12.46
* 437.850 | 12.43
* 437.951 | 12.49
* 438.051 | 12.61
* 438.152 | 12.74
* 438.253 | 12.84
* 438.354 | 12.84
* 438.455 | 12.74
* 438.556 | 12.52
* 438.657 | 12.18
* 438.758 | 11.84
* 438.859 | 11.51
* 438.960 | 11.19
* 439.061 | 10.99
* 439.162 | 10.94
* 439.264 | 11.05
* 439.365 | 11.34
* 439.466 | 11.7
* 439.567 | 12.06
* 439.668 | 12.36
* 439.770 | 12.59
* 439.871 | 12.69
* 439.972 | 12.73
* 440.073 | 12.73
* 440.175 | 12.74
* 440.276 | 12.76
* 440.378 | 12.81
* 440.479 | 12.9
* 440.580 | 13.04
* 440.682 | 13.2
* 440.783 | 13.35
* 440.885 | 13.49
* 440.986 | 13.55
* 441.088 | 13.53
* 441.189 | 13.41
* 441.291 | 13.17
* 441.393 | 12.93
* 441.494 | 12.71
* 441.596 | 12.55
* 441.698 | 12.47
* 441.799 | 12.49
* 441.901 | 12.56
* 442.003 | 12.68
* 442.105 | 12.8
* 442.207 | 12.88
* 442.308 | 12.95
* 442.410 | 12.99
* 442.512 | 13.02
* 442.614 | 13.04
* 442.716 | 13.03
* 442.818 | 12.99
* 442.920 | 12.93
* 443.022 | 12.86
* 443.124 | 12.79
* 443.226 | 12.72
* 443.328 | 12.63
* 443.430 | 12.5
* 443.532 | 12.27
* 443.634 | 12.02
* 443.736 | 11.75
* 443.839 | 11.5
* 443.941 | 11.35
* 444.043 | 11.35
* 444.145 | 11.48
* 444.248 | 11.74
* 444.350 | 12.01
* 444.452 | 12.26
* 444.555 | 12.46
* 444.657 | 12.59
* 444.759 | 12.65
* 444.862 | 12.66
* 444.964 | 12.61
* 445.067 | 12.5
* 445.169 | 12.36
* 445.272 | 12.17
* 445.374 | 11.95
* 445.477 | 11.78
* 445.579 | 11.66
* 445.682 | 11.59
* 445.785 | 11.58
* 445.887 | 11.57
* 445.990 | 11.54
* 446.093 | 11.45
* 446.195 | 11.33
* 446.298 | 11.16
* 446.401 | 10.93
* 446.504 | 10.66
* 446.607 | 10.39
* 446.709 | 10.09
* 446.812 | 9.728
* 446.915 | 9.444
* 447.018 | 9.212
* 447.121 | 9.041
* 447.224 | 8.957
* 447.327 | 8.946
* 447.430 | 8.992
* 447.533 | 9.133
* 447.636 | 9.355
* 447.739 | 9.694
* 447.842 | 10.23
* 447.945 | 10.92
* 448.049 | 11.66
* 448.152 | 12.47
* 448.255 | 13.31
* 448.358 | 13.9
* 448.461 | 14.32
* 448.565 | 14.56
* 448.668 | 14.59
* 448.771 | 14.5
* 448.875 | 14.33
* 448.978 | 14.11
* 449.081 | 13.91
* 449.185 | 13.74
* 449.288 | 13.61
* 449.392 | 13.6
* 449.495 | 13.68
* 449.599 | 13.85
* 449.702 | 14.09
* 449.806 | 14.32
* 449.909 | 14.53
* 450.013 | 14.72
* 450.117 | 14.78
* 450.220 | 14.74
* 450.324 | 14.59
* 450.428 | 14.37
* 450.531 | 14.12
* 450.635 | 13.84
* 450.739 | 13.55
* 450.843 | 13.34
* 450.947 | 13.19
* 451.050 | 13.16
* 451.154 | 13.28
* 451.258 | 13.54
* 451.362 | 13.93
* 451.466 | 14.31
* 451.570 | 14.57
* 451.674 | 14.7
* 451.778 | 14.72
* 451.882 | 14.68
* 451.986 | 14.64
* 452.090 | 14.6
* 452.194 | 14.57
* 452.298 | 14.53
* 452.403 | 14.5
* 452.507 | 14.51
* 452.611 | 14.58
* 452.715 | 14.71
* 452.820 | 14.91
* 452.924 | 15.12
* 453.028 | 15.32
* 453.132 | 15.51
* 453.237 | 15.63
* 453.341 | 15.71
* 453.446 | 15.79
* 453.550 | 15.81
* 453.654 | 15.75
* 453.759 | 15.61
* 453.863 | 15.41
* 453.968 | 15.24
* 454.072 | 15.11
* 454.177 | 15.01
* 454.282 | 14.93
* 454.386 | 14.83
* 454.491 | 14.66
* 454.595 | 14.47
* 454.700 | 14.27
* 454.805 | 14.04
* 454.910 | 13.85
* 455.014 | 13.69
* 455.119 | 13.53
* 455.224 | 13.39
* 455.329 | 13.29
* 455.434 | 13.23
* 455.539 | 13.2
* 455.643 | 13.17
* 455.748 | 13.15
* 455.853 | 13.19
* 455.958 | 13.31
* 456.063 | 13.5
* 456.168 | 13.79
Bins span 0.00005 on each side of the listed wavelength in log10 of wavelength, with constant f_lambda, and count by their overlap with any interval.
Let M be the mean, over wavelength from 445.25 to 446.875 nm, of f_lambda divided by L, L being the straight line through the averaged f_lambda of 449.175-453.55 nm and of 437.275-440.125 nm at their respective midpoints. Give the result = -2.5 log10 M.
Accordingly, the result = 0.20 mag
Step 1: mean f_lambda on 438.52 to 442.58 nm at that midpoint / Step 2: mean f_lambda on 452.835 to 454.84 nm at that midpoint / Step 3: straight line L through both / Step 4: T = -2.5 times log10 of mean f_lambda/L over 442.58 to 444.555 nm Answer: 0.07 mag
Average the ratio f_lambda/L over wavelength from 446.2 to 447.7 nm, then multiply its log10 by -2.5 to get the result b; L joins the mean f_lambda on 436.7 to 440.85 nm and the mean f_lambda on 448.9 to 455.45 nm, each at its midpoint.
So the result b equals 0.363 mag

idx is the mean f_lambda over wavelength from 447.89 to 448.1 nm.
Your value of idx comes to 11.2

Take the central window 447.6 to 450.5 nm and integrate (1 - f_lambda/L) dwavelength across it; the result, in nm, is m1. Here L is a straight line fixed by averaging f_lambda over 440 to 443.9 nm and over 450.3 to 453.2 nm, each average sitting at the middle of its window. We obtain 0.09 nm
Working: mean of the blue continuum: 12.8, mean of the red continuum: 14.3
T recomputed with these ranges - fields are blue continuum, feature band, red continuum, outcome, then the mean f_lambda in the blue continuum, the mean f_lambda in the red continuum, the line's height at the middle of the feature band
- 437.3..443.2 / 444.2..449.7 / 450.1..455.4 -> 0.152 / 12.6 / 14.5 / 13.6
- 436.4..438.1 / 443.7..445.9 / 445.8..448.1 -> -0.121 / 12.5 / 10.2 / 10.7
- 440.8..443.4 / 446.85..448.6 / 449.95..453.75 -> 0.275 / 12.9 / 14.6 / 13.9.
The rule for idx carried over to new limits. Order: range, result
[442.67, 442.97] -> 13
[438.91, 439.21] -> 11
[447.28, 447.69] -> 9.12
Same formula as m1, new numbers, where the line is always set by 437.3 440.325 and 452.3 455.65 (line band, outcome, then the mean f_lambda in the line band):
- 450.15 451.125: 0.02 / 13.9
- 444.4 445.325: 0.05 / 12.5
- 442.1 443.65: 0.02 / 12.8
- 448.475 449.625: -0.01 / 14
